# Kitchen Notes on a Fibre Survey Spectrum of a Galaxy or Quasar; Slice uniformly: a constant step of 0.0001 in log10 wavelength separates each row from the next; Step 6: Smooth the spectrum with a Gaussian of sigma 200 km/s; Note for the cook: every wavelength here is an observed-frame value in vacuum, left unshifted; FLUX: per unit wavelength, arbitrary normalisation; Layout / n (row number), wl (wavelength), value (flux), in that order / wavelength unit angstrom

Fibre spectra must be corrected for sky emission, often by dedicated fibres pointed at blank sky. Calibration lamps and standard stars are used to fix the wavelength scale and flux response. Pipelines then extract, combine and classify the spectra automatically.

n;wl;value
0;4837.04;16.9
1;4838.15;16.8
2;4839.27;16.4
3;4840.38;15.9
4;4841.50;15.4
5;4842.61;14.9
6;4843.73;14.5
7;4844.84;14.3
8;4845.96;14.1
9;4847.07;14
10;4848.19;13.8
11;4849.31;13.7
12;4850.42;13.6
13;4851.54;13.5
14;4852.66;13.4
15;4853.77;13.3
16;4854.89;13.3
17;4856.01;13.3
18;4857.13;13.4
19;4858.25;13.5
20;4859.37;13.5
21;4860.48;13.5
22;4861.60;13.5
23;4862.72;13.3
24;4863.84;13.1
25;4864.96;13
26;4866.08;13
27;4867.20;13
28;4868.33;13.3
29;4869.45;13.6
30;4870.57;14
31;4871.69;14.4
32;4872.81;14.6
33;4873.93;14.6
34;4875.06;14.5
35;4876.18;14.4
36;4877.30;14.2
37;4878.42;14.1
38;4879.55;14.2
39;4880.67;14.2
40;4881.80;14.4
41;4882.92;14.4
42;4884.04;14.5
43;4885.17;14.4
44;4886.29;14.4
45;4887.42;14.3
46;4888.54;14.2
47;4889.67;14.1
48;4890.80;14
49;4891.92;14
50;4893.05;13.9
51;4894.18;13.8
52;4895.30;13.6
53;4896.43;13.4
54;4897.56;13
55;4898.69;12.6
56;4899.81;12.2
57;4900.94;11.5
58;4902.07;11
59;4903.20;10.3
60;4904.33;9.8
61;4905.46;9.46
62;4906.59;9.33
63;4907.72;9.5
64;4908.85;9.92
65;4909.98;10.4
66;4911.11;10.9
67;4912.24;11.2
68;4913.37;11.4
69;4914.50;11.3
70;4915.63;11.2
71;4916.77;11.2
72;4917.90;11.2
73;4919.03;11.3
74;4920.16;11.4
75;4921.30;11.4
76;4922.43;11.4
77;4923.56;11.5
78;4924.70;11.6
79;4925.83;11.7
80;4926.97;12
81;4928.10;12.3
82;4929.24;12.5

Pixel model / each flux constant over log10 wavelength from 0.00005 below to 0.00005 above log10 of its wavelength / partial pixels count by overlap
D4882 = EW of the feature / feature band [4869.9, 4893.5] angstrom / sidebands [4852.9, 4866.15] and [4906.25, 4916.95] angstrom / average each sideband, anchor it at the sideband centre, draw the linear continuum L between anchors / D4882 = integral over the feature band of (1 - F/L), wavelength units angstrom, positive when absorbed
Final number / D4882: -4.1 angstrom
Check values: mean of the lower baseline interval 13.3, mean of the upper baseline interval 10.6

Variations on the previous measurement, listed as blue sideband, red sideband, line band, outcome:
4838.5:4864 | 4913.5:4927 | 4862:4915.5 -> -1.2 angstrom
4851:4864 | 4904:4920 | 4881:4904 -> -3.4 angstrom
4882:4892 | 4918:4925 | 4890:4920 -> 2.8 angstrom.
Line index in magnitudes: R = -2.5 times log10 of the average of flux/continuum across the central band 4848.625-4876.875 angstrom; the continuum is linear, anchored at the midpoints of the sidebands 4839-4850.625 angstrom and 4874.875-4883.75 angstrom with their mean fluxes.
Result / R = 0.06 mag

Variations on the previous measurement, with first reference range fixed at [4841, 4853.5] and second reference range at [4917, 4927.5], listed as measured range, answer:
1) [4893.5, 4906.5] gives 0.043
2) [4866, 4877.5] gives -0.060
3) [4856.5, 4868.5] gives 0.023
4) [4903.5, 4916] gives 0.148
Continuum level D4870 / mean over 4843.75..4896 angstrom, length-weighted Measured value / 13.9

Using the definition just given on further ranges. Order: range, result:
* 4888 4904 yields 12.9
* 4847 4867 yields 13.4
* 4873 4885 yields 14.4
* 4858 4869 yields 13.3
